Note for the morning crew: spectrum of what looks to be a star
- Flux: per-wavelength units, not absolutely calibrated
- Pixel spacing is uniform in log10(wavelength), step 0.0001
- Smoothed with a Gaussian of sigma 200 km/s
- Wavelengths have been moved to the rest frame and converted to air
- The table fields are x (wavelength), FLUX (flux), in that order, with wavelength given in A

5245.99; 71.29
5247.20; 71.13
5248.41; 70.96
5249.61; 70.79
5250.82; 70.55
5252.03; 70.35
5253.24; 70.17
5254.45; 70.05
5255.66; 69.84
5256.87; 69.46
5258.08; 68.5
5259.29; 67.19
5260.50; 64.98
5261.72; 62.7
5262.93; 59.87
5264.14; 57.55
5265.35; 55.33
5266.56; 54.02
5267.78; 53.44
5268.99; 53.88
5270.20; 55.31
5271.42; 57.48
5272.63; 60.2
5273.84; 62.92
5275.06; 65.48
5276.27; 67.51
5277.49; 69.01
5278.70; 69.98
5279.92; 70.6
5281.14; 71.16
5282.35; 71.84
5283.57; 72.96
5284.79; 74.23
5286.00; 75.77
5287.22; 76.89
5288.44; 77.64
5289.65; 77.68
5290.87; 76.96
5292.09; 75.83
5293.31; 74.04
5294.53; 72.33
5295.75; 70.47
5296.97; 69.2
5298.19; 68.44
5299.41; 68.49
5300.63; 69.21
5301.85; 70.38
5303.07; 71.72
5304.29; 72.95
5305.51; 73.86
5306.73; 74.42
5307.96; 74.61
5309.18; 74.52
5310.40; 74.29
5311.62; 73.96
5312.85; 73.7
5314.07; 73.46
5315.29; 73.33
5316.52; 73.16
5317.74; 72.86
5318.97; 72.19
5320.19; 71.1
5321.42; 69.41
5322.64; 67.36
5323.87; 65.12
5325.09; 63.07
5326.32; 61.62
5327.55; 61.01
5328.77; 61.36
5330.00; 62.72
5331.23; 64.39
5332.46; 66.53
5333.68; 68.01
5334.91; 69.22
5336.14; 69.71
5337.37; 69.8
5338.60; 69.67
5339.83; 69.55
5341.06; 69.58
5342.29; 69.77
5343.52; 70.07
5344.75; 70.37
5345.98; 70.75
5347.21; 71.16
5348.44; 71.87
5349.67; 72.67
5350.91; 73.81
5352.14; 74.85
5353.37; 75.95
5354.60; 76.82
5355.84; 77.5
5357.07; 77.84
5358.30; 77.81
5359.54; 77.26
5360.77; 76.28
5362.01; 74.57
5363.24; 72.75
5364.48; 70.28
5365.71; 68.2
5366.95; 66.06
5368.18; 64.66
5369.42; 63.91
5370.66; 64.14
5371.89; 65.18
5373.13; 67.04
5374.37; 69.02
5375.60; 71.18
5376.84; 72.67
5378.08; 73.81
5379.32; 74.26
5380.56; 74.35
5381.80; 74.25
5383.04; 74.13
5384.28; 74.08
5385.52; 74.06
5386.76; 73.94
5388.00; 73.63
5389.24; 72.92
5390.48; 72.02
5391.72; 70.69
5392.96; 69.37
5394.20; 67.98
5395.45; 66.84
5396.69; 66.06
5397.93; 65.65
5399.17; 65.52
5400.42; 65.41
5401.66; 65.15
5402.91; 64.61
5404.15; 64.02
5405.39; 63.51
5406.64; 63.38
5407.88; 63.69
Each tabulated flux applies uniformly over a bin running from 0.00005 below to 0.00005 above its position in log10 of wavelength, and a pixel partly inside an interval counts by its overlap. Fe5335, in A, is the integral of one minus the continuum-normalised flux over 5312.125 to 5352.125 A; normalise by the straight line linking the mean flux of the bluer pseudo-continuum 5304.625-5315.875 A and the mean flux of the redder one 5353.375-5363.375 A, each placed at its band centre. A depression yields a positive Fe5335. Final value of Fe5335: 3.2 A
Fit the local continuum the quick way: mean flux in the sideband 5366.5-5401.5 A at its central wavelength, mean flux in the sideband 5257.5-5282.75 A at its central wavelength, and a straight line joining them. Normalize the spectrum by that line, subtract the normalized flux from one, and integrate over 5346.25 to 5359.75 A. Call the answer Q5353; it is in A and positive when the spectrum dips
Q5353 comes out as -1.4 A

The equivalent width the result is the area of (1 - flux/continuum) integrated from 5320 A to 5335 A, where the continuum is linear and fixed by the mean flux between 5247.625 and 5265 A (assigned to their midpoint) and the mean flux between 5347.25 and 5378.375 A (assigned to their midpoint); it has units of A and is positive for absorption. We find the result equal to 1.1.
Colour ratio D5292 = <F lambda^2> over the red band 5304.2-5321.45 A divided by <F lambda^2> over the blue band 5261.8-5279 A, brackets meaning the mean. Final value 1.24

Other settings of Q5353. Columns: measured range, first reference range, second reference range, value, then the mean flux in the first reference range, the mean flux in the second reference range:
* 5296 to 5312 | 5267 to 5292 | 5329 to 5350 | -0.8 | 68.1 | 69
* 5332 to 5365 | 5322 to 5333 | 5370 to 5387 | -2.7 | 63.7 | 71.5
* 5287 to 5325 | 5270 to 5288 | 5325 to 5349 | -2.4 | 68.5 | 67.6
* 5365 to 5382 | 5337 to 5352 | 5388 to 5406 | 0.0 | 70.9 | 67.4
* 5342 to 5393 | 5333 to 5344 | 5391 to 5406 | -3.1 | 69.5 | 66.3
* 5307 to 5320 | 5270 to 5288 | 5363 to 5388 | -0.8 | 68.5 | 70.4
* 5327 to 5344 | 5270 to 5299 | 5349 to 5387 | 1.0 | 70.4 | 72.3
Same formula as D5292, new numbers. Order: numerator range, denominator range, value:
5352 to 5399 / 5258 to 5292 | 1.12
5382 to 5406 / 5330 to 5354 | 1.00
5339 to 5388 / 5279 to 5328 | 1.03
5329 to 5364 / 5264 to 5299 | 1.09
